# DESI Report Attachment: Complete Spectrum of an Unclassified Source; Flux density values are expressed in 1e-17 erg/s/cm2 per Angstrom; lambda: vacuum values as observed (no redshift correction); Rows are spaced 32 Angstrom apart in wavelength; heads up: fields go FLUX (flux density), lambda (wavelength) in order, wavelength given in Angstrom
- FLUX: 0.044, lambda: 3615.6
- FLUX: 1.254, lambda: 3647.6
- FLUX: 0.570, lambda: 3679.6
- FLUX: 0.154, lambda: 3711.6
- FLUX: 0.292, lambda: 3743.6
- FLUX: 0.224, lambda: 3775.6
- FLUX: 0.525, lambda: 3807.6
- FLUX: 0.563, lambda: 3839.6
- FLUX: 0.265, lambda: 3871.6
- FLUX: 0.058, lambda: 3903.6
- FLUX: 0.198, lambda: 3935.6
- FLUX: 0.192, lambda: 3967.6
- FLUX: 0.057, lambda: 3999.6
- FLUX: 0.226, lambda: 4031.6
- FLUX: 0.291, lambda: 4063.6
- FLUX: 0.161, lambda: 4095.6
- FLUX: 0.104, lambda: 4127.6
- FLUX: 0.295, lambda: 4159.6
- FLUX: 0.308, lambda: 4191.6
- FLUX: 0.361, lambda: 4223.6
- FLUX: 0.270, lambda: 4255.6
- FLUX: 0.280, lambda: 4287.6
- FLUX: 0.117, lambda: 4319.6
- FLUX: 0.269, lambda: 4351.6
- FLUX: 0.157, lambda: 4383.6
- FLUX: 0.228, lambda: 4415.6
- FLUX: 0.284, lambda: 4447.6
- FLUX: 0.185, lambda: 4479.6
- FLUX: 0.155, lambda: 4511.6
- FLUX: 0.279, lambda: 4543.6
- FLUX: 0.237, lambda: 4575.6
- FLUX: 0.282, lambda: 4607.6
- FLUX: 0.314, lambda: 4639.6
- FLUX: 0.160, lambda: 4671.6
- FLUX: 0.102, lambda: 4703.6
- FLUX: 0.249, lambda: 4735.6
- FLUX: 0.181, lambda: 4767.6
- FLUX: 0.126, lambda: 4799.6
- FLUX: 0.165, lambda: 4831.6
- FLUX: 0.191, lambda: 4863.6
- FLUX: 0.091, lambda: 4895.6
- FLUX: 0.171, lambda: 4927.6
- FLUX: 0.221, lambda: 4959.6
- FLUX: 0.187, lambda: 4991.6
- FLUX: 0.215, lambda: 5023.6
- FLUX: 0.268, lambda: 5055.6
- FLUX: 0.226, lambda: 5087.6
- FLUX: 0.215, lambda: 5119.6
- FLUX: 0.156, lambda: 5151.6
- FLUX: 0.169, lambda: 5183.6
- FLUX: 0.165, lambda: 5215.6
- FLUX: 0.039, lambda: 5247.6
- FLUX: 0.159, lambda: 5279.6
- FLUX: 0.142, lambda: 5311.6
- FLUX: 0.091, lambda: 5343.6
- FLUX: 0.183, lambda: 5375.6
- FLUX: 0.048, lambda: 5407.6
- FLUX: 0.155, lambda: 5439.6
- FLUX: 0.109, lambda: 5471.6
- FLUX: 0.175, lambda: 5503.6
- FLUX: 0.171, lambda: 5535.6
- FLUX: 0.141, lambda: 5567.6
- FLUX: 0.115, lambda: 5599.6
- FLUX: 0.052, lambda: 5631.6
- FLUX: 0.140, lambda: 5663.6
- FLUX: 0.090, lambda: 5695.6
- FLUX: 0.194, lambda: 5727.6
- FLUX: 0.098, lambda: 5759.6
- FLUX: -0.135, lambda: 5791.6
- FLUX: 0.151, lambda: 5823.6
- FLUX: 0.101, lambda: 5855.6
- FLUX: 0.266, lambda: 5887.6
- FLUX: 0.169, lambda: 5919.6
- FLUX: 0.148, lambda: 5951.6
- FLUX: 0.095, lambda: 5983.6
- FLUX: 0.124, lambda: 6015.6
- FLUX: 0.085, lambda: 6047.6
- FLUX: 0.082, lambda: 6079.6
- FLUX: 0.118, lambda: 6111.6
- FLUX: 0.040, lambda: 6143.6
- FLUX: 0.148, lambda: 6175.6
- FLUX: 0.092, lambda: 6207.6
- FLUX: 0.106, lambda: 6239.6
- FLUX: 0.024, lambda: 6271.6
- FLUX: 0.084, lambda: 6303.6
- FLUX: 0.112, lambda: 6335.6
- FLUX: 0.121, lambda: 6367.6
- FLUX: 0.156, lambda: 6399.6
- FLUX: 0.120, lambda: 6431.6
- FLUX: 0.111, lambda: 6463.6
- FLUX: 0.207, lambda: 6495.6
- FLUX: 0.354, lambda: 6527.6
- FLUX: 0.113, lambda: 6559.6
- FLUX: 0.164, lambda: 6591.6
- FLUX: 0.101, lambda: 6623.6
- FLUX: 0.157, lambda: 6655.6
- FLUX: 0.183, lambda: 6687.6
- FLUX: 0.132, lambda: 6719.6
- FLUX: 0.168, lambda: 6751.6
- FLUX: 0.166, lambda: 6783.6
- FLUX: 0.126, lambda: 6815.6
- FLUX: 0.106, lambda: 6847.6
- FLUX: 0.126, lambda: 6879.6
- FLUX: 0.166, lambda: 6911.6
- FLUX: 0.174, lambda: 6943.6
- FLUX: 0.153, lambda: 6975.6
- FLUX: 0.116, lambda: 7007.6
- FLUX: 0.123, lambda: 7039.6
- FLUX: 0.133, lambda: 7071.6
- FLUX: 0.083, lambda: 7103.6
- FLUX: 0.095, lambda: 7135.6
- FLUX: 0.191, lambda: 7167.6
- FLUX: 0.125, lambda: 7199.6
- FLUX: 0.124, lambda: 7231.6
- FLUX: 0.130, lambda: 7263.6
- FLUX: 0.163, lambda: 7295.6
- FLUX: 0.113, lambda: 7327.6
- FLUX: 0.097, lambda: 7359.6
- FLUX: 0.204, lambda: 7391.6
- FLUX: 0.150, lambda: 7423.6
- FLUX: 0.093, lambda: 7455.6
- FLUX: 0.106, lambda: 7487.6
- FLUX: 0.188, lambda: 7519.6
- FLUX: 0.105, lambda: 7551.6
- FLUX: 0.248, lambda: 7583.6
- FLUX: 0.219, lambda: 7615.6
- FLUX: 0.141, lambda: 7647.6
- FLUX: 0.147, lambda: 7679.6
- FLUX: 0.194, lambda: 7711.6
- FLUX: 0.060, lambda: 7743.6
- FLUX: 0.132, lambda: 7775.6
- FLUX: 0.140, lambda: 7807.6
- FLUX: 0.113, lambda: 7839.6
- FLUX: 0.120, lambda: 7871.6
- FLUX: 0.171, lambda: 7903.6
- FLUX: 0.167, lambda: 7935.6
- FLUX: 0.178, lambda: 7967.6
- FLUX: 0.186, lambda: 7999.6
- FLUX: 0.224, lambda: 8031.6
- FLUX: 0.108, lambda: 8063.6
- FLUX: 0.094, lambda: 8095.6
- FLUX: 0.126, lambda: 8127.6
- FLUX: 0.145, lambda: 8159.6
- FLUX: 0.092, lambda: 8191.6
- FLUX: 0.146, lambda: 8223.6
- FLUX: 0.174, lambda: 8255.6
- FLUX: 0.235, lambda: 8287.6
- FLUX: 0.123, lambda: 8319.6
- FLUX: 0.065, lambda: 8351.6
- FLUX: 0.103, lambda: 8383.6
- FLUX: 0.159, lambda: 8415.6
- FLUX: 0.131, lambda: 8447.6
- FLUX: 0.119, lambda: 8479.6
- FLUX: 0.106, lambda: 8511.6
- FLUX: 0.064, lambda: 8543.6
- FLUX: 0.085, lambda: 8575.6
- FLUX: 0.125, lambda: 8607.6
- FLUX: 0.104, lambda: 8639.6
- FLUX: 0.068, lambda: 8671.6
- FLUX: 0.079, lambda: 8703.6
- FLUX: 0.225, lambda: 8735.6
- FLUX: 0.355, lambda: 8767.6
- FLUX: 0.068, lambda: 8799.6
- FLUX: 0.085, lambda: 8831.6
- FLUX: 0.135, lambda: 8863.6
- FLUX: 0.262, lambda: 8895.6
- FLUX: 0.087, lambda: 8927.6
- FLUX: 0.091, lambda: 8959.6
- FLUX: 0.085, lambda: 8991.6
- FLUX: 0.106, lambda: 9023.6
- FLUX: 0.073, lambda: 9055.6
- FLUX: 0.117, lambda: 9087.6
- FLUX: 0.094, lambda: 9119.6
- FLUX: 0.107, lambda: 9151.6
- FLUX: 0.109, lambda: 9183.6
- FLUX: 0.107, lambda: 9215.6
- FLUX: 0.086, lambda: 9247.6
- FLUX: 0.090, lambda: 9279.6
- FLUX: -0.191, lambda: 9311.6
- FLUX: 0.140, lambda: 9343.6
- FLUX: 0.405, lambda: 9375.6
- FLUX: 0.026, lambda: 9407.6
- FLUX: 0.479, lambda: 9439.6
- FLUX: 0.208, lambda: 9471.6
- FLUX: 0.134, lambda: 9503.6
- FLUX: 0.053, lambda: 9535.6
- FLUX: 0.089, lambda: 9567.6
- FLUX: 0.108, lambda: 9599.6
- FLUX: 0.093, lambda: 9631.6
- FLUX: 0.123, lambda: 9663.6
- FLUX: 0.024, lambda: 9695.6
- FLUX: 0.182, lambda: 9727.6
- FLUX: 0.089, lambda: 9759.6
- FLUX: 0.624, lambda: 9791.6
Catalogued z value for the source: 0.75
